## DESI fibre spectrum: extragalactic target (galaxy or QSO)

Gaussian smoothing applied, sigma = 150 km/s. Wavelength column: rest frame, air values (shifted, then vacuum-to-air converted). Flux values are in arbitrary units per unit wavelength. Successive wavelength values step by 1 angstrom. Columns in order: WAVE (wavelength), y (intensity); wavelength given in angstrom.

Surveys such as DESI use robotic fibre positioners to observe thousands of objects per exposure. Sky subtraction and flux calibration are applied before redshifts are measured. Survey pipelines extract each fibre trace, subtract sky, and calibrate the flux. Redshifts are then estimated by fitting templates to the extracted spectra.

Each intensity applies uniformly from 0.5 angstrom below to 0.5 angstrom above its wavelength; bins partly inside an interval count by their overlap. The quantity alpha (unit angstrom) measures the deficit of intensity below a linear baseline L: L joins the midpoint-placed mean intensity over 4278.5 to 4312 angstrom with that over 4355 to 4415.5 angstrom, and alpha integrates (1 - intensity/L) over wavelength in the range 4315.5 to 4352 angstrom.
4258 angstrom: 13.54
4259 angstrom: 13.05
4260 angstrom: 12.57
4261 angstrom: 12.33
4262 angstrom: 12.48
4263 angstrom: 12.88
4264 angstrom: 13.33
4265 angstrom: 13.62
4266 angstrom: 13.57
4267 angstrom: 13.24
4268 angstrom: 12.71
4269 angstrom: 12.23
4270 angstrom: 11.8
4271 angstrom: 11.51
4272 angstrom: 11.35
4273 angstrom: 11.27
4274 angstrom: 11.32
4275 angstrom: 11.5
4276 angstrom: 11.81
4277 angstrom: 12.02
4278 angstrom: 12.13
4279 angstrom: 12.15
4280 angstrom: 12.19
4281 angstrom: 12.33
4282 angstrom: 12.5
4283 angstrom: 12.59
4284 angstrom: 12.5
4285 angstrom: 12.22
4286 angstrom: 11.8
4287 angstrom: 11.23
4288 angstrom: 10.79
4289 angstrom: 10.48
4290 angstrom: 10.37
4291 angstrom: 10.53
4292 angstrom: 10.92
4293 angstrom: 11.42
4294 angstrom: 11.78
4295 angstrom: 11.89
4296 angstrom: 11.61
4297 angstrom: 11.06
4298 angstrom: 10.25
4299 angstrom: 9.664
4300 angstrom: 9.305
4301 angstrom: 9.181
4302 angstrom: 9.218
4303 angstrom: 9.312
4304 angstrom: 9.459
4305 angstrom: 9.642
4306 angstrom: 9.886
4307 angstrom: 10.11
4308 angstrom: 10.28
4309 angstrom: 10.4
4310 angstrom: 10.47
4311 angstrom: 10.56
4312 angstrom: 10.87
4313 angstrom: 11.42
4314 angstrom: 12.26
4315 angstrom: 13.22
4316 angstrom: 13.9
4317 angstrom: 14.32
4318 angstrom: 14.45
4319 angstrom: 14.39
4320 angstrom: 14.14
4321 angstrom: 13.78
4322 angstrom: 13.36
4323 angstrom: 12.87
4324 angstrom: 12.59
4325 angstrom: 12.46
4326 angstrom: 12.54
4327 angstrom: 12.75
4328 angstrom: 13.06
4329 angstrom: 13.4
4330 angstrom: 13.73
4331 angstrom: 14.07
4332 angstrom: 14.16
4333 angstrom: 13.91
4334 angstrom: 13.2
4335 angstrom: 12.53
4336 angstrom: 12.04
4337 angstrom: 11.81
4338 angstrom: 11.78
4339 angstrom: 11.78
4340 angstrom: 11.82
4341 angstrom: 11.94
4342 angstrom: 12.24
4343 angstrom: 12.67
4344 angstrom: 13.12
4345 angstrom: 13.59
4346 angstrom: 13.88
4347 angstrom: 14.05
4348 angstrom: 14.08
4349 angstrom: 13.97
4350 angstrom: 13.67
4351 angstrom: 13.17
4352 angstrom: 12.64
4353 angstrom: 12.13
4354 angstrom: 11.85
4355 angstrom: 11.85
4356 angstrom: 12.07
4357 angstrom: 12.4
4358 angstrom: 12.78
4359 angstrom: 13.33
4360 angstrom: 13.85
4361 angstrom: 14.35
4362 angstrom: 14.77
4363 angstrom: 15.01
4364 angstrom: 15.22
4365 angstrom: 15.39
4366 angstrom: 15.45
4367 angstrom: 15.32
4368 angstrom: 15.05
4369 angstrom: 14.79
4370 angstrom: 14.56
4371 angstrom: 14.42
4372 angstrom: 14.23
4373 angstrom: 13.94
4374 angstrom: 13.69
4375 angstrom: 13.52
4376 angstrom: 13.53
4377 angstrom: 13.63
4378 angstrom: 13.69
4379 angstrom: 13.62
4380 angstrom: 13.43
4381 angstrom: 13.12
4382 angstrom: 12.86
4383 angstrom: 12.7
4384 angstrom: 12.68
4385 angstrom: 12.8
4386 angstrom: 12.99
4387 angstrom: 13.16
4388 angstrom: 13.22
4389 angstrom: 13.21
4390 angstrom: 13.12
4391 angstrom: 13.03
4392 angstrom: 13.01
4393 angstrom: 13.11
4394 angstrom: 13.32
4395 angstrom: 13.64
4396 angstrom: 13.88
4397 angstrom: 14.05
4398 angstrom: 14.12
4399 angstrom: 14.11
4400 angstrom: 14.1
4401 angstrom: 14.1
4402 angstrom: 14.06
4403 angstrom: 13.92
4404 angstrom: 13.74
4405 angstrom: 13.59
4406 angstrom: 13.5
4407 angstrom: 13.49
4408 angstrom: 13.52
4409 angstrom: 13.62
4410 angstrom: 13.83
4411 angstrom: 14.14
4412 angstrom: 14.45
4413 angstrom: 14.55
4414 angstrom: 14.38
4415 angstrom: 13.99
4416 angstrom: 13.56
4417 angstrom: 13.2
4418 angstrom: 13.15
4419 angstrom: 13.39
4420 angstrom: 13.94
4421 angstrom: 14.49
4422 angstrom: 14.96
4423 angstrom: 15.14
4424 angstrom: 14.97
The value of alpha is -3.3 angstrom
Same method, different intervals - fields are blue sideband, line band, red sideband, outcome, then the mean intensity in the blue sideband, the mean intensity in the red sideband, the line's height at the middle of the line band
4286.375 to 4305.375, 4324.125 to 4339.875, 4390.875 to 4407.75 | -1.7 angstrom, 10.4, 13.7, 11.6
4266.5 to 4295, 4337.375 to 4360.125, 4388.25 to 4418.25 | 0.1 angstrom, 11.7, 13.7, 12.8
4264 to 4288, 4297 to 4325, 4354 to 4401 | 2.7 angstrom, 12.2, 13.7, 12.7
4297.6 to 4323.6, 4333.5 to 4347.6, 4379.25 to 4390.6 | -0.6 angstrom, 11.4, 13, 12.1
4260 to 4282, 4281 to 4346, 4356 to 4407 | 4.8 angstrom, 12.3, 13.8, 12.9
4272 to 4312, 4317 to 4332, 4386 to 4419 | -2.1 angstrom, 11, 13.7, 11.8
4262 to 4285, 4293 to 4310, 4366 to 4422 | 3.2 angstrom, 12.3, 13.7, 12.6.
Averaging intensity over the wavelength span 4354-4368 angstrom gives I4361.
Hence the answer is 13.9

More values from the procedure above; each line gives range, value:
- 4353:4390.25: 13.6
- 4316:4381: 13.5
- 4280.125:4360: 12.1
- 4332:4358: 12.8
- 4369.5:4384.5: 13.6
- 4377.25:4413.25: 13.5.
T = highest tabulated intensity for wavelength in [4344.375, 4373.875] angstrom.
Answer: 15.45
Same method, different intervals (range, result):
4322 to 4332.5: 14.16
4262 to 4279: 13.62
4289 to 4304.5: 11.89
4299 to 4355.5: 14.45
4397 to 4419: 14.55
